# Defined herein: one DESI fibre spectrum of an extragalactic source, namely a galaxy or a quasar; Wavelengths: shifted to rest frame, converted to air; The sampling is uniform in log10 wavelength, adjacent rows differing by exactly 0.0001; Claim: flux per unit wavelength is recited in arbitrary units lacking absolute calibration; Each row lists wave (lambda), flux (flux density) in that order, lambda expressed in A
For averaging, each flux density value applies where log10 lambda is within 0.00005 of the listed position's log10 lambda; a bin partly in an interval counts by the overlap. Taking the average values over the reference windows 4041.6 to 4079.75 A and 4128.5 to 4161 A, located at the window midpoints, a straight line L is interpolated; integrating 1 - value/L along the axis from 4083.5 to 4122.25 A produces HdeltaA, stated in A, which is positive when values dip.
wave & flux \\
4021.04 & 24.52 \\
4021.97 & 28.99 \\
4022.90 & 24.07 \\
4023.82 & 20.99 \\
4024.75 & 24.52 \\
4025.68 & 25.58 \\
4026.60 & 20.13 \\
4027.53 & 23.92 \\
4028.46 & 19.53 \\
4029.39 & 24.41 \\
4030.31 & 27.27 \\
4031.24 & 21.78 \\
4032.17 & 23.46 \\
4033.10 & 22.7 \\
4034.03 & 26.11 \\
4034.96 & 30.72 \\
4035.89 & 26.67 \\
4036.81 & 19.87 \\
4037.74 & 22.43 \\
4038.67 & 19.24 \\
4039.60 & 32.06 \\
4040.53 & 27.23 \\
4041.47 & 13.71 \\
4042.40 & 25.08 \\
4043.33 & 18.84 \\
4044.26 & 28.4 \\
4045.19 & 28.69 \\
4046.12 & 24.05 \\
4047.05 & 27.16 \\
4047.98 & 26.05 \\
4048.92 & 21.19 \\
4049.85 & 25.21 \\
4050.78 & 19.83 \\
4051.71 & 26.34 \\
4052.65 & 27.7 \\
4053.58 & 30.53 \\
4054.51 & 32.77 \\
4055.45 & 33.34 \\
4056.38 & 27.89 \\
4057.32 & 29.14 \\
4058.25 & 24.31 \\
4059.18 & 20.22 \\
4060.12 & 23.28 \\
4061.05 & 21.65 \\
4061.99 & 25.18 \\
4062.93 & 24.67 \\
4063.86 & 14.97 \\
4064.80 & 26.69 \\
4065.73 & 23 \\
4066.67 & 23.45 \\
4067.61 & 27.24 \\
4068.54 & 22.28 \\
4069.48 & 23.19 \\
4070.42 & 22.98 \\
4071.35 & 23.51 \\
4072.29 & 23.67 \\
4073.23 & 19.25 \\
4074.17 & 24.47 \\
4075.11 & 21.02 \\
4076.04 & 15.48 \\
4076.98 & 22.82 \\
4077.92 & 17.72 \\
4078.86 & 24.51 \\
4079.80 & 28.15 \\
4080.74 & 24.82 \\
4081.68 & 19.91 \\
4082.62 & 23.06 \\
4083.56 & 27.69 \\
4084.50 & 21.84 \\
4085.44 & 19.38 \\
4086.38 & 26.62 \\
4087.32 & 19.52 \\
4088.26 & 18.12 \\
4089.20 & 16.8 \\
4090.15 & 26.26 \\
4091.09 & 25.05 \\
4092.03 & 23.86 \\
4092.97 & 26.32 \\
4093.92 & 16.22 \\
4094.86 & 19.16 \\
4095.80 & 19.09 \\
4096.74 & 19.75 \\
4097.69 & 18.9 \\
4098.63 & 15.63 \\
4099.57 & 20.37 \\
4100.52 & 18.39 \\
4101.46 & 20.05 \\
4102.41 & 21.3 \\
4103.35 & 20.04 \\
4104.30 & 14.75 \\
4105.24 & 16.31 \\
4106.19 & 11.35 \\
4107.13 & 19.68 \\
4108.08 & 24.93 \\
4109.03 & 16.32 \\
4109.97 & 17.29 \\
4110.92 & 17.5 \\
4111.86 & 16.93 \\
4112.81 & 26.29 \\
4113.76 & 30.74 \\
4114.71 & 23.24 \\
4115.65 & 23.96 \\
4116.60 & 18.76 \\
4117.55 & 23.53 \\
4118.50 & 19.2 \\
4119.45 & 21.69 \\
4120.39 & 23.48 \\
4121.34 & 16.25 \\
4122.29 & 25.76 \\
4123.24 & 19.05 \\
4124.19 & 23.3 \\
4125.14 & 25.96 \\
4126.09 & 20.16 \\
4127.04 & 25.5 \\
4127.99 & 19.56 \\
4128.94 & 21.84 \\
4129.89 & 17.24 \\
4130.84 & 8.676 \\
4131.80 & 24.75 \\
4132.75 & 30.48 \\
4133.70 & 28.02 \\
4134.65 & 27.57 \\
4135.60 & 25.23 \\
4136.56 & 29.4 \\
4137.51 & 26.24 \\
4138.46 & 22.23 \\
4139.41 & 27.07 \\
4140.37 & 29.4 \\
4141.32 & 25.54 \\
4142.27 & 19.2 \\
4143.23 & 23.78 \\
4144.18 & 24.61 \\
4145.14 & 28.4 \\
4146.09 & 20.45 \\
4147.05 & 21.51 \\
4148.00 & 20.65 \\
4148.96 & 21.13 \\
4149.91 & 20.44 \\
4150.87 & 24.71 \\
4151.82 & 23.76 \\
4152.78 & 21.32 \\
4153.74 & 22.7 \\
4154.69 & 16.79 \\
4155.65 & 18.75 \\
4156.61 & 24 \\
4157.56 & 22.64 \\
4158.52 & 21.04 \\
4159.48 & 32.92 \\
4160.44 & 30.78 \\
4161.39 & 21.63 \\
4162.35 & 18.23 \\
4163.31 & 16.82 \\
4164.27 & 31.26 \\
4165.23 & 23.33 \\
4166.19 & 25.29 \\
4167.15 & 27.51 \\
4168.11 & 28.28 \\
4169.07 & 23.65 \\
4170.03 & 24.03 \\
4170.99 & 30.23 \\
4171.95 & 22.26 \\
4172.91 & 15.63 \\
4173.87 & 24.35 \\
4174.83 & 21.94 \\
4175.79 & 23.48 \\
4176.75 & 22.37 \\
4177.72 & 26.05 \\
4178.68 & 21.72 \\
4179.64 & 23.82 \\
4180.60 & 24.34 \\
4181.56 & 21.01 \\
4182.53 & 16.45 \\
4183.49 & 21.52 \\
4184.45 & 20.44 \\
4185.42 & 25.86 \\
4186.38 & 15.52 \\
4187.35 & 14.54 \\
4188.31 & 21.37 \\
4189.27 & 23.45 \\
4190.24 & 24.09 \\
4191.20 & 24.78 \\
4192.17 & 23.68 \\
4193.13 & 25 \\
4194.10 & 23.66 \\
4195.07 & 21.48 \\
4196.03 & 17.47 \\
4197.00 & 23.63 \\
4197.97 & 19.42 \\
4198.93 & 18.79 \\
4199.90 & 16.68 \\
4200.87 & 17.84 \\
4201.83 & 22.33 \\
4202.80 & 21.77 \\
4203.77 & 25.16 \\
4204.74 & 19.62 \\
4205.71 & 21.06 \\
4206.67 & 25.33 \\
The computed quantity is 5.4 A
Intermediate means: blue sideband 24.1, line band 20.5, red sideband 23.6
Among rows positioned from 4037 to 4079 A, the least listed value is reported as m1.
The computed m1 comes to 13.71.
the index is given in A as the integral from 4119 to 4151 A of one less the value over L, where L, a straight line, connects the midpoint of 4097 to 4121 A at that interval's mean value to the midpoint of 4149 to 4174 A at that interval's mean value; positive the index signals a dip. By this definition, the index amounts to -2.16 A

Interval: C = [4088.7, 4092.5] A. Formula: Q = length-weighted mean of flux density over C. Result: 22.9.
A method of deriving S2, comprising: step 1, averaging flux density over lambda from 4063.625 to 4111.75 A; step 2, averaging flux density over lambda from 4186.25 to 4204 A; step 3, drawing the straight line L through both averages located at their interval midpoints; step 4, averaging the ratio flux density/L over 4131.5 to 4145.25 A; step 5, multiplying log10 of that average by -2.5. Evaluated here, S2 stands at -0.23 mag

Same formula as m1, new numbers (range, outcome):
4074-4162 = 8.676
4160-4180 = 15.63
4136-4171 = 16.79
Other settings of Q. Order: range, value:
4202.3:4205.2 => 22.2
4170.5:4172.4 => 26.3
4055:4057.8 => 30.1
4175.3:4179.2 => 23.4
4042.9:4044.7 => 23.7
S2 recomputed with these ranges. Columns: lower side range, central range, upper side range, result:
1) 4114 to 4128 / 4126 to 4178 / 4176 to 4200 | -0.08 mag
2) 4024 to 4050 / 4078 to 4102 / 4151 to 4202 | 0.10 mag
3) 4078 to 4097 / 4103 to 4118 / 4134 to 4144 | 0.18 mag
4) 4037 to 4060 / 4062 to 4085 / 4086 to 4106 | -0.01 mag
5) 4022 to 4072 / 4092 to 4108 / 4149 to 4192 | 0.25 mag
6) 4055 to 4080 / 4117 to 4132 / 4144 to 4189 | 0.11 mag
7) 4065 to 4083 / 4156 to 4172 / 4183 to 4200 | -0.16 mag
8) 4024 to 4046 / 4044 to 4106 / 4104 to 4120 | -0.03 mag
